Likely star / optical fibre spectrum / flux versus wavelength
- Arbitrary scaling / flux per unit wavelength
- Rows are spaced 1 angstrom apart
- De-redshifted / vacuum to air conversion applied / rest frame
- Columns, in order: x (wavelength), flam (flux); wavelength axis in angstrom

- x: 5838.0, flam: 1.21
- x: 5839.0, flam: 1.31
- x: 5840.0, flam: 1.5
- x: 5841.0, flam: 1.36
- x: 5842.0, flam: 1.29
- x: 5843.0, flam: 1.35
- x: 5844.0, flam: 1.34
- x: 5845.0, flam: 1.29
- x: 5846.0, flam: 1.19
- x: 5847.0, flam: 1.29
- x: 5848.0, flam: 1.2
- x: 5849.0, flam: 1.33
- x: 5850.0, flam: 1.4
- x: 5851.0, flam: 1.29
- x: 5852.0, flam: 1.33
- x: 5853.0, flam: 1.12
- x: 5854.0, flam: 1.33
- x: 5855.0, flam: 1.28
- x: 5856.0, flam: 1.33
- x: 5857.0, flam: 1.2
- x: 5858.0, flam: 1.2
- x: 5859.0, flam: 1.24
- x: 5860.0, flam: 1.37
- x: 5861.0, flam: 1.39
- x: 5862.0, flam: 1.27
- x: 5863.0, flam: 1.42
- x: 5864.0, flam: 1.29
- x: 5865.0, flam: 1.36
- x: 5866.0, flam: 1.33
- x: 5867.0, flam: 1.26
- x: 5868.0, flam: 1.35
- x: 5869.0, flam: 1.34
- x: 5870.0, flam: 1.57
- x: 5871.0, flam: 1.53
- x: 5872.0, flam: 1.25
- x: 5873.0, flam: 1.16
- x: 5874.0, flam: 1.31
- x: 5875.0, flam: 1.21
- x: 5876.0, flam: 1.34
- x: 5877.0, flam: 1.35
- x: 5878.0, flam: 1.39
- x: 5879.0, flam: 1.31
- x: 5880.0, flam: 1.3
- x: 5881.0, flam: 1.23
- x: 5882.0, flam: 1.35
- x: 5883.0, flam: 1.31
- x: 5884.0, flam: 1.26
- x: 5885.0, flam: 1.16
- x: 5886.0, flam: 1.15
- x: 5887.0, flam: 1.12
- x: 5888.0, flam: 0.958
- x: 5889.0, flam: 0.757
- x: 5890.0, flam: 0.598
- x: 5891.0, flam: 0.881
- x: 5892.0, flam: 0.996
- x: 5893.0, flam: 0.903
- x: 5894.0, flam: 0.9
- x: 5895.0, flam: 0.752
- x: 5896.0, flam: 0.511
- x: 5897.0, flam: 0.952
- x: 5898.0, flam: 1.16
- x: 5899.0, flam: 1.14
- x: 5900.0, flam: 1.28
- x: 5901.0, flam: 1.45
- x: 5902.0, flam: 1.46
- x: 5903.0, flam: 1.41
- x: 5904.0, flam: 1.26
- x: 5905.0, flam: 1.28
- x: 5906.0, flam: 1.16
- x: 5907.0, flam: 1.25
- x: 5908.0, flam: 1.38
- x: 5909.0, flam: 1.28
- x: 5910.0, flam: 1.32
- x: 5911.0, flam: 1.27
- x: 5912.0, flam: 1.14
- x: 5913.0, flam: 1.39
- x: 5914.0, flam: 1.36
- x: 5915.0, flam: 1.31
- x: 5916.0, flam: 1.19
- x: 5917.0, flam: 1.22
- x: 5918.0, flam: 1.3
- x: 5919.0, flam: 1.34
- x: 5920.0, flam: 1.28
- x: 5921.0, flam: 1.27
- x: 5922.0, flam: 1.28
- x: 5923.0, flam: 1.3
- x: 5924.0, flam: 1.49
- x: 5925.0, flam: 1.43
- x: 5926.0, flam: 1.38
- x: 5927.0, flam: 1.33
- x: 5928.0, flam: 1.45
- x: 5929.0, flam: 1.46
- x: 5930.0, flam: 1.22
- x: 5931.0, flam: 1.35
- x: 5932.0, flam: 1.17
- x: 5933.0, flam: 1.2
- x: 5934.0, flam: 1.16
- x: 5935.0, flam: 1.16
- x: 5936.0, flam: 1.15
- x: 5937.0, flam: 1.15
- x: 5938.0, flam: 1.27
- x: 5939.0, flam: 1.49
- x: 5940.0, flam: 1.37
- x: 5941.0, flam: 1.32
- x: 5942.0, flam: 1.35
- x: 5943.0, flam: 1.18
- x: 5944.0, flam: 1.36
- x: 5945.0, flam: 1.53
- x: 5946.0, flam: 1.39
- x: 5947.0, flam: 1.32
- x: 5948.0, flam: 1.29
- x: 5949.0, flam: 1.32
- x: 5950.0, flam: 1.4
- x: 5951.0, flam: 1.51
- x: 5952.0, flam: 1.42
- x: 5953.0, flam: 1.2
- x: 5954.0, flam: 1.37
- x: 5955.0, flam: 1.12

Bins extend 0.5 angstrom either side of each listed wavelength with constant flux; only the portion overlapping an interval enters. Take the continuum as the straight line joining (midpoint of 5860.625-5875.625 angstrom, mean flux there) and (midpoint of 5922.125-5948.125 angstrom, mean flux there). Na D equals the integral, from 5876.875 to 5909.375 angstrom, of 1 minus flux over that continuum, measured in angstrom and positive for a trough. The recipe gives 4.7 angstrom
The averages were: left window 1.34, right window 1.32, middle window 1.14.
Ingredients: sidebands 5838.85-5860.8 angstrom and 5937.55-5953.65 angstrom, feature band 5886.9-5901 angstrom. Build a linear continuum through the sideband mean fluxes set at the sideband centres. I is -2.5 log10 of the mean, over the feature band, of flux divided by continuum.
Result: 0.38 mag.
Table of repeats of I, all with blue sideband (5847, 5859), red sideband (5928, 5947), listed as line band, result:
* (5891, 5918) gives 0.097 mag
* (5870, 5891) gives 0.068 mag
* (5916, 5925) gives -0.014 mag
